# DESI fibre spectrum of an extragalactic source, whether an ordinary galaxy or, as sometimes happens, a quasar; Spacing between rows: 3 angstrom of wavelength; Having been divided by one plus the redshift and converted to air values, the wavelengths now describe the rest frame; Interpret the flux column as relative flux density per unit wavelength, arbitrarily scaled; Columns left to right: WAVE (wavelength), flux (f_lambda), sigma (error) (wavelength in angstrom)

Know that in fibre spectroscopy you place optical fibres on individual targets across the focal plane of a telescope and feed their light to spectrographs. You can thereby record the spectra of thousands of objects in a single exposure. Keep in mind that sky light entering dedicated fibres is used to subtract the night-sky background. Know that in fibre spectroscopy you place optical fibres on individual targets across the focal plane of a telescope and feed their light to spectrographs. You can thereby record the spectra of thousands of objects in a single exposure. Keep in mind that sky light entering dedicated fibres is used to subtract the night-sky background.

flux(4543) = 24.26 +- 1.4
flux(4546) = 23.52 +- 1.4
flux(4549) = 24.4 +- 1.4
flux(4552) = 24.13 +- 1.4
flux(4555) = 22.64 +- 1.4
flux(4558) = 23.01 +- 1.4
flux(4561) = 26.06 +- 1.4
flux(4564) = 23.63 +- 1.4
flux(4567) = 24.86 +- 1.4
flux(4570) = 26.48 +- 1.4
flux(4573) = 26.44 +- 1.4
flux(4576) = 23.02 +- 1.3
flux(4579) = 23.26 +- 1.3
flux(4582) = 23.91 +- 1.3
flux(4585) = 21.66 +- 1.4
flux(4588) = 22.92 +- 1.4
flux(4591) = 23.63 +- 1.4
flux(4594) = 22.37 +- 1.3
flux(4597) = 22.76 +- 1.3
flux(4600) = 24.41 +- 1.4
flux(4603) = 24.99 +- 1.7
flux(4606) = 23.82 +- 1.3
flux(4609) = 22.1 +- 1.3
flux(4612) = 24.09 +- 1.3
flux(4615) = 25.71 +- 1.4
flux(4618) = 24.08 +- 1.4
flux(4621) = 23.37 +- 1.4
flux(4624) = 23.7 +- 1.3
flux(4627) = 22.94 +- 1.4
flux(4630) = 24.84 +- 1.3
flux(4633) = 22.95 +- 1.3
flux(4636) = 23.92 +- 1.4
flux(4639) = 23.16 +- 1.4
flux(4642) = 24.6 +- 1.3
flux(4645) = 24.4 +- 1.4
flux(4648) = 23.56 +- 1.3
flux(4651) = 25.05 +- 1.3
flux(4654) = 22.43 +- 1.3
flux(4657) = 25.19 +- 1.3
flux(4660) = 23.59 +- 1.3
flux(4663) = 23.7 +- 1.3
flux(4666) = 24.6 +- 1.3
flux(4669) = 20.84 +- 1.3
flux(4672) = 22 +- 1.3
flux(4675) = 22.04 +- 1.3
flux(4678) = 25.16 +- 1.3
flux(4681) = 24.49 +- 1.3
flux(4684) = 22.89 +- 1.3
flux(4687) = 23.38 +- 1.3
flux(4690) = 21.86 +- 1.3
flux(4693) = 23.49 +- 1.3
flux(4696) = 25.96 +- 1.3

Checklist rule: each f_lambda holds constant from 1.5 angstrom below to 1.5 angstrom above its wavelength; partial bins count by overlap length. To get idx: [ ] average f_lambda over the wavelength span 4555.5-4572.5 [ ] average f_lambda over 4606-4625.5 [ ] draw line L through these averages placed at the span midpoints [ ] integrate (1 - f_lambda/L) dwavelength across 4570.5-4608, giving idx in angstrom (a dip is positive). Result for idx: 1.0 angstrom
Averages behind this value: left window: 24.8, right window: 23.8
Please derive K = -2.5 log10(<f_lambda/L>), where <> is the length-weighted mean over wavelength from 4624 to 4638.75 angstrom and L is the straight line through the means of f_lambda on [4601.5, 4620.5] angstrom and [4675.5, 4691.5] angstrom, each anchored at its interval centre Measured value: 0.013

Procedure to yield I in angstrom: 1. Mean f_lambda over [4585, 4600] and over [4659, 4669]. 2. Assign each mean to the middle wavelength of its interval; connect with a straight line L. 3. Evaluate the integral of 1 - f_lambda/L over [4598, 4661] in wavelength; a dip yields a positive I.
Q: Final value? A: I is -1.91 angstrom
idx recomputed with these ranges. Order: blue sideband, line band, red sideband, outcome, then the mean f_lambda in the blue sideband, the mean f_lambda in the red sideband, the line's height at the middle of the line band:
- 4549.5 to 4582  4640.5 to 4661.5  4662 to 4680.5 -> -0.7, 24.3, 23.1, 23.4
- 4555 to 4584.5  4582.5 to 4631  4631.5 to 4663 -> 1.1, 24.3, 23.9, 24.1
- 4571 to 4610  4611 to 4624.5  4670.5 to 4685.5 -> -0.4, 23.5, 23.3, 23.5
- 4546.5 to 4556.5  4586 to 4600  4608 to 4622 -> 0.5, 23.7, 24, 23.9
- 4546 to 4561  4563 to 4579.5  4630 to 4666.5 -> -0.6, 23.8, 23.9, 23.8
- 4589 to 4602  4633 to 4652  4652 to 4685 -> -0.5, 23.3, 23.4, 23.4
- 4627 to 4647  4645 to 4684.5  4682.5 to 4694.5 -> -0.3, 23.9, 22.9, 23.4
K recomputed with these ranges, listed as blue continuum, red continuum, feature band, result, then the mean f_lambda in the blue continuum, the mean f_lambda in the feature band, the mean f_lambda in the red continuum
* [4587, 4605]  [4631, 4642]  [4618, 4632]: -0.007 mag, 23.5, 23.7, 23.6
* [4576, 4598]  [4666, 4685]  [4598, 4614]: -0.044 mag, 22.9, 23.9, 23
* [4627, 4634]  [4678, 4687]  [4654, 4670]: 0.012 mag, 23.8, 23.6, 23.9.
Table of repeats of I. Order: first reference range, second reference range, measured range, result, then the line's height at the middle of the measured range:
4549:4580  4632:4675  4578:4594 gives 0.8 angstrom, 24.2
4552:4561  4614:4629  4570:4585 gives -0.3 angstrom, 23.7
